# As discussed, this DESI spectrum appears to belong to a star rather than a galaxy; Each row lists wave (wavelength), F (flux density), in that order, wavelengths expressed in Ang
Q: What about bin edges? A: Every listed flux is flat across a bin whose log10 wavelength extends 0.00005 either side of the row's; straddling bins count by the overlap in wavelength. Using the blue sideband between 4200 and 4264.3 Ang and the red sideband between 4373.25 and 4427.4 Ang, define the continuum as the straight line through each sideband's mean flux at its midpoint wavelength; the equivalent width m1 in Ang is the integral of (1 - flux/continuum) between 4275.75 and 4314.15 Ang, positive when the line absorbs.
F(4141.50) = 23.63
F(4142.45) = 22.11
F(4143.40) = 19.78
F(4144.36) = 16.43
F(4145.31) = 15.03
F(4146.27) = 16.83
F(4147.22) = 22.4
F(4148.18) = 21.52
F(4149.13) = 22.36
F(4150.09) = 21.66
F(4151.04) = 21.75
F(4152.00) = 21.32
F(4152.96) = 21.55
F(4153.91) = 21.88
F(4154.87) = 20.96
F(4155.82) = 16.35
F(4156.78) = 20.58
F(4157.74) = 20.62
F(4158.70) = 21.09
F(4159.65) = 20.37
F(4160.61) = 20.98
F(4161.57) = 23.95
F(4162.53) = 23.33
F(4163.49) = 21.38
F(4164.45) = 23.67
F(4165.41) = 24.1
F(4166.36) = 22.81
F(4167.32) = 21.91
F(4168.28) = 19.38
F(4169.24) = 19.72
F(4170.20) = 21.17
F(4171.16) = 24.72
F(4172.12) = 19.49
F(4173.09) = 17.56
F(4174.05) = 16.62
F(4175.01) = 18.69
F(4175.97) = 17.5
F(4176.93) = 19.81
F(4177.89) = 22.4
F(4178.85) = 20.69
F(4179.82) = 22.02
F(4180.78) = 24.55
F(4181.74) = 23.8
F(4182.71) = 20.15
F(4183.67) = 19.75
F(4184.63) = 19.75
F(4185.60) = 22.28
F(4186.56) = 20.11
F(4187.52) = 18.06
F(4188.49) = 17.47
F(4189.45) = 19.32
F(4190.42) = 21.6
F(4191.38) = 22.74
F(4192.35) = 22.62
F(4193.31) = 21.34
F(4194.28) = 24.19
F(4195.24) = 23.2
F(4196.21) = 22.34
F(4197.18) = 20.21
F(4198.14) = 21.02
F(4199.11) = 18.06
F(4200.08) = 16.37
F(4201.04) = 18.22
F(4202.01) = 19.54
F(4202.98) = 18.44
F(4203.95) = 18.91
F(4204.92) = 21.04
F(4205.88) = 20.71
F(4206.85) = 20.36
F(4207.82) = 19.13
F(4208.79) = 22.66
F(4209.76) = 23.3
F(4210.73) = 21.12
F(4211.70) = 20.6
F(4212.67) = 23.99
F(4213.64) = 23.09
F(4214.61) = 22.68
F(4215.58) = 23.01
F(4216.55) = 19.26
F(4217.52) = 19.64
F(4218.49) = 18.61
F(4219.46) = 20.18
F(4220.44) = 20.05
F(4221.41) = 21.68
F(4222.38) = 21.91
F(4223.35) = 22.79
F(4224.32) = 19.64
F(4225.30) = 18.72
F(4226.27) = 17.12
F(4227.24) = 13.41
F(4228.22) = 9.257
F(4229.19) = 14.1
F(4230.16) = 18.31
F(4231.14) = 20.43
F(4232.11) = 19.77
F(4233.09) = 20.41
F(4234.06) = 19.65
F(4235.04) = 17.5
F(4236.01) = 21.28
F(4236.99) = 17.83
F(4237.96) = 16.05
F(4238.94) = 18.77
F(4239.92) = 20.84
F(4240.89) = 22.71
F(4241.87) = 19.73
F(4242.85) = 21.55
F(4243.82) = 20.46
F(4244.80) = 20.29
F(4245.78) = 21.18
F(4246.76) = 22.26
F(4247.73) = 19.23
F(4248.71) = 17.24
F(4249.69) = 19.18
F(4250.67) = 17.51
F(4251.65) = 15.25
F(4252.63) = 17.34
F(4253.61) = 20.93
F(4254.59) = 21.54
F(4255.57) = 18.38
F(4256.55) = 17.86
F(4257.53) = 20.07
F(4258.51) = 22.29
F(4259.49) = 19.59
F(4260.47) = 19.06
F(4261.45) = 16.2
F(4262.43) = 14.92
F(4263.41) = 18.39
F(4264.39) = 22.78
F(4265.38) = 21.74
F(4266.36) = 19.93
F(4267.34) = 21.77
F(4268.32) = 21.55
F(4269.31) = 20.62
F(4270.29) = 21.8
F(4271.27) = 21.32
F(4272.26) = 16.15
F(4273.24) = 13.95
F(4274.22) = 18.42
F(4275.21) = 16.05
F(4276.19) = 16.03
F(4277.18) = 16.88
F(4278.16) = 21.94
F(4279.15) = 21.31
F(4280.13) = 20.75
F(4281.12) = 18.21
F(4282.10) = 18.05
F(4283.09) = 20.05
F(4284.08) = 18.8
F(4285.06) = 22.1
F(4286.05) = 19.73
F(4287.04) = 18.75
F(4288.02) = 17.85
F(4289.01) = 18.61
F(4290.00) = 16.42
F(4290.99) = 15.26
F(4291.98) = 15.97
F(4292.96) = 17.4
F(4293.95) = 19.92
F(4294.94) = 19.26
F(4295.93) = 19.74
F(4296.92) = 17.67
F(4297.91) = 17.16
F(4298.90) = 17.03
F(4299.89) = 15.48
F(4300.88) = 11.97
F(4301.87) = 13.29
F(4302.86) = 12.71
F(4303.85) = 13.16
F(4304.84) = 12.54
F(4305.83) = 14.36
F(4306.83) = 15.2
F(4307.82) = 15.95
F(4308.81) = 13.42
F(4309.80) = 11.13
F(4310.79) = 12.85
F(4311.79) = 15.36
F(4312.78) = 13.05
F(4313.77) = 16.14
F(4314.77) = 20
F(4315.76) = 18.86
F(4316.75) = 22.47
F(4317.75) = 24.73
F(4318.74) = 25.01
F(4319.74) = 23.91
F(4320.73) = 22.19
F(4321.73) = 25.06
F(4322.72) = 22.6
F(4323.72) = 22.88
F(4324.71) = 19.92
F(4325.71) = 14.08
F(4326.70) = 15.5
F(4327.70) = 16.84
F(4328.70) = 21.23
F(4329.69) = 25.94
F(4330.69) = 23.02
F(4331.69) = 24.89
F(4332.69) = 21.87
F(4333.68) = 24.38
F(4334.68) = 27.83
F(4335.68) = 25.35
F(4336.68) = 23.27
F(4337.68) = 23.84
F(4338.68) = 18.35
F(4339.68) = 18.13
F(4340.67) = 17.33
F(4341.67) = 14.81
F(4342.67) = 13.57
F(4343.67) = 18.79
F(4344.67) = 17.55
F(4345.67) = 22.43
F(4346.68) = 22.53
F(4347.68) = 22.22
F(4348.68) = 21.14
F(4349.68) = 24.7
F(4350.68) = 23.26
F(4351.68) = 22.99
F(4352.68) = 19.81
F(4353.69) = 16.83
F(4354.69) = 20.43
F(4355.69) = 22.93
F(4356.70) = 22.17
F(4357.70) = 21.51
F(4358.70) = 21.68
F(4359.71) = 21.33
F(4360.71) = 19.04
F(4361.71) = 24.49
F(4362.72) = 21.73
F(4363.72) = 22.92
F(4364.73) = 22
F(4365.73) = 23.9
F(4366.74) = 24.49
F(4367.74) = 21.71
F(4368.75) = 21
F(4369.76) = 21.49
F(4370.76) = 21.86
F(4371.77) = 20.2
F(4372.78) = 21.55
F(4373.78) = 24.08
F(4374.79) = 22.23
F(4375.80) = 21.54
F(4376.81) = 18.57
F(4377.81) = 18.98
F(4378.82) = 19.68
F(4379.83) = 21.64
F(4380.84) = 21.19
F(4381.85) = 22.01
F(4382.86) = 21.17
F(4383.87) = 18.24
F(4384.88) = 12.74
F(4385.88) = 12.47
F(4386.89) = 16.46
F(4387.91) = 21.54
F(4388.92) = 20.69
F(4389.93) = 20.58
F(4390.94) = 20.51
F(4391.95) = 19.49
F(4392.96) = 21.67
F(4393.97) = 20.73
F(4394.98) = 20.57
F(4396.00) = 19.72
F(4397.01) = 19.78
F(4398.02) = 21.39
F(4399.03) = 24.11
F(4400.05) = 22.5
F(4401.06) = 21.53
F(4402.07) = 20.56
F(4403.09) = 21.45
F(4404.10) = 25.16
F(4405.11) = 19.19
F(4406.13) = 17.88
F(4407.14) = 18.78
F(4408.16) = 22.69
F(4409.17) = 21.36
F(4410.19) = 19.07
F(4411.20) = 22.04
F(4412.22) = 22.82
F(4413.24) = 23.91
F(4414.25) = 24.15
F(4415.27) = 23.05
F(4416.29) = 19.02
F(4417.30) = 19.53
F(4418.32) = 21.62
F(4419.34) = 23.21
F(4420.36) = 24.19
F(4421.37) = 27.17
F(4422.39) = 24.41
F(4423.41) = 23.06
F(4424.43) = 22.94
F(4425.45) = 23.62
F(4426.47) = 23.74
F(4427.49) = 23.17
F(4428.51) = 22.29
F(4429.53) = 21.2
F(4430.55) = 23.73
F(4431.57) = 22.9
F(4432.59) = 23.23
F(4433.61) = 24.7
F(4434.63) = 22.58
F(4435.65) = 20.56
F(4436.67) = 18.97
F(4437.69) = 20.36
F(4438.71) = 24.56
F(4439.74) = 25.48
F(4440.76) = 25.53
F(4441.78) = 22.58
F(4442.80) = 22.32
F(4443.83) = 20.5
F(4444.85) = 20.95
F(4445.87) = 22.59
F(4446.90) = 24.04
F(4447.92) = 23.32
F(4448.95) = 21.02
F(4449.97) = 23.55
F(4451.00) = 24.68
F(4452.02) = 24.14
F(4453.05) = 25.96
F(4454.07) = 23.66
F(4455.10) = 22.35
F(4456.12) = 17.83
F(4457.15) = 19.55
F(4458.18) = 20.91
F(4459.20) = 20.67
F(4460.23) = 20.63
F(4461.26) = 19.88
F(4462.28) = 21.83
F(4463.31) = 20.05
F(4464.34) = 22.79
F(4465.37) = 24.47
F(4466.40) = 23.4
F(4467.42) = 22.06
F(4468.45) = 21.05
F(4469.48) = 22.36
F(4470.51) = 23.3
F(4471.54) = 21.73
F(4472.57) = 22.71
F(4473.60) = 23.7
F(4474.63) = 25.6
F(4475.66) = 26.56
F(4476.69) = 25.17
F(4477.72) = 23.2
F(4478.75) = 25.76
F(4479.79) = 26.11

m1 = 6.5 Ang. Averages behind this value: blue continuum 19.5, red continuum 21.2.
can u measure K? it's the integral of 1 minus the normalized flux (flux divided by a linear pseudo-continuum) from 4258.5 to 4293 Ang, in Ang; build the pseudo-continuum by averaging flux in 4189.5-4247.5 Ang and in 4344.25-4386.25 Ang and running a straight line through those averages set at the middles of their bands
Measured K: 2.7 Ang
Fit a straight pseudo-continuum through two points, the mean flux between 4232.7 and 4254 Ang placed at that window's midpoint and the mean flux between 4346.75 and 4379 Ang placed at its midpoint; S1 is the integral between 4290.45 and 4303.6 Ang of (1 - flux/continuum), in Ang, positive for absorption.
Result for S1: 2.6 Ang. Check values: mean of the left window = 19.4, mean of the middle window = 16.3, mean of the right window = 21.7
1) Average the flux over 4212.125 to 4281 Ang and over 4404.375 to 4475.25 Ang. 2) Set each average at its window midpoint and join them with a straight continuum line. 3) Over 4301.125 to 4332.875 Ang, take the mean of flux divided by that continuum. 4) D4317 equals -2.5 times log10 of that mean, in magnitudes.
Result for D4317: 0.12 mag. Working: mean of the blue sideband 19.4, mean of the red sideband 22.4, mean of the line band 18.4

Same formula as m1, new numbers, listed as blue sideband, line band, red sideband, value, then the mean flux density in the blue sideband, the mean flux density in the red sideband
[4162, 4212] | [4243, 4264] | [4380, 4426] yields 1.8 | 20.8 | 21.1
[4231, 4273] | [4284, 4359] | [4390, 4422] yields 4.8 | 19.6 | 21.6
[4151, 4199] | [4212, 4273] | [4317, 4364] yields 4.8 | 21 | 21.4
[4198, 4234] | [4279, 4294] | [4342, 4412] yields 1.2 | 19.6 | 20.8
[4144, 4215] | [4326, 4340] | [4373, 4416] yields -1.0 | 20.8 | 20.7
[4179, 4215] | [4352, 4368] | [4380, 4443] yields -0.2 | 20.9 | 21.6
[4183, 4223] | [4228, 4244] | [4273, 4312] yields 0.3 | 20.7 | 16.8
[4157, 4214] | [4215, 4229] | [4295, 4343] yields 1.0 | 20.9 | 18.7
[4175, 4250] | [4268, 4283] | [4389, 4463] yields 1.3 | 20.1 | 22.1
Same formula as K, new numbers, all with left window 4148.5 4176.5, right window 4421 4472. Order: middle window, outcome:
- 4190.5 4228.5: 1.5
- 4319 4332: 0.3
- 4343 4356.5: 0.5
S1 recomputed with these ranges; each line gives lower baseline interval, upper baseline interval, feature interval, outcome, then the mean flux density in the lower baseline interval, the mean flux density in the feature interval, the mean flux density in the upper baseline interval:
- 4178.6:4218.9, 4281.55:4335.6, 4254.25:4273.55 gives -0.03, 20.9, 19.5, 18.6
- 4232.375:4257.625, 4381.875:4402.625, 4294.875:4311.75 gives 4.15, 19.4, 14.8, 19.9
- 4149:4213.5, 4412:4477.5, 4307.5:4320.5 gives 2.25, 20.9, 18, 22.7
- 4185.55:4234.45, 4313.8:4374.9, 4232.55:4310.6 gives 9.06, 20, 18.3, 21.5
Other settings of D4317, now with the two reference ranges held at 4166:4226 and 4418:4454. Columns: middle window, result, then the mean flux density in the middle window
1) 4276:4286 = 0.107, 19.5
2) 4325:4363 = 0.061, 21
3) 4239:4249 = 0.032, 20.5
